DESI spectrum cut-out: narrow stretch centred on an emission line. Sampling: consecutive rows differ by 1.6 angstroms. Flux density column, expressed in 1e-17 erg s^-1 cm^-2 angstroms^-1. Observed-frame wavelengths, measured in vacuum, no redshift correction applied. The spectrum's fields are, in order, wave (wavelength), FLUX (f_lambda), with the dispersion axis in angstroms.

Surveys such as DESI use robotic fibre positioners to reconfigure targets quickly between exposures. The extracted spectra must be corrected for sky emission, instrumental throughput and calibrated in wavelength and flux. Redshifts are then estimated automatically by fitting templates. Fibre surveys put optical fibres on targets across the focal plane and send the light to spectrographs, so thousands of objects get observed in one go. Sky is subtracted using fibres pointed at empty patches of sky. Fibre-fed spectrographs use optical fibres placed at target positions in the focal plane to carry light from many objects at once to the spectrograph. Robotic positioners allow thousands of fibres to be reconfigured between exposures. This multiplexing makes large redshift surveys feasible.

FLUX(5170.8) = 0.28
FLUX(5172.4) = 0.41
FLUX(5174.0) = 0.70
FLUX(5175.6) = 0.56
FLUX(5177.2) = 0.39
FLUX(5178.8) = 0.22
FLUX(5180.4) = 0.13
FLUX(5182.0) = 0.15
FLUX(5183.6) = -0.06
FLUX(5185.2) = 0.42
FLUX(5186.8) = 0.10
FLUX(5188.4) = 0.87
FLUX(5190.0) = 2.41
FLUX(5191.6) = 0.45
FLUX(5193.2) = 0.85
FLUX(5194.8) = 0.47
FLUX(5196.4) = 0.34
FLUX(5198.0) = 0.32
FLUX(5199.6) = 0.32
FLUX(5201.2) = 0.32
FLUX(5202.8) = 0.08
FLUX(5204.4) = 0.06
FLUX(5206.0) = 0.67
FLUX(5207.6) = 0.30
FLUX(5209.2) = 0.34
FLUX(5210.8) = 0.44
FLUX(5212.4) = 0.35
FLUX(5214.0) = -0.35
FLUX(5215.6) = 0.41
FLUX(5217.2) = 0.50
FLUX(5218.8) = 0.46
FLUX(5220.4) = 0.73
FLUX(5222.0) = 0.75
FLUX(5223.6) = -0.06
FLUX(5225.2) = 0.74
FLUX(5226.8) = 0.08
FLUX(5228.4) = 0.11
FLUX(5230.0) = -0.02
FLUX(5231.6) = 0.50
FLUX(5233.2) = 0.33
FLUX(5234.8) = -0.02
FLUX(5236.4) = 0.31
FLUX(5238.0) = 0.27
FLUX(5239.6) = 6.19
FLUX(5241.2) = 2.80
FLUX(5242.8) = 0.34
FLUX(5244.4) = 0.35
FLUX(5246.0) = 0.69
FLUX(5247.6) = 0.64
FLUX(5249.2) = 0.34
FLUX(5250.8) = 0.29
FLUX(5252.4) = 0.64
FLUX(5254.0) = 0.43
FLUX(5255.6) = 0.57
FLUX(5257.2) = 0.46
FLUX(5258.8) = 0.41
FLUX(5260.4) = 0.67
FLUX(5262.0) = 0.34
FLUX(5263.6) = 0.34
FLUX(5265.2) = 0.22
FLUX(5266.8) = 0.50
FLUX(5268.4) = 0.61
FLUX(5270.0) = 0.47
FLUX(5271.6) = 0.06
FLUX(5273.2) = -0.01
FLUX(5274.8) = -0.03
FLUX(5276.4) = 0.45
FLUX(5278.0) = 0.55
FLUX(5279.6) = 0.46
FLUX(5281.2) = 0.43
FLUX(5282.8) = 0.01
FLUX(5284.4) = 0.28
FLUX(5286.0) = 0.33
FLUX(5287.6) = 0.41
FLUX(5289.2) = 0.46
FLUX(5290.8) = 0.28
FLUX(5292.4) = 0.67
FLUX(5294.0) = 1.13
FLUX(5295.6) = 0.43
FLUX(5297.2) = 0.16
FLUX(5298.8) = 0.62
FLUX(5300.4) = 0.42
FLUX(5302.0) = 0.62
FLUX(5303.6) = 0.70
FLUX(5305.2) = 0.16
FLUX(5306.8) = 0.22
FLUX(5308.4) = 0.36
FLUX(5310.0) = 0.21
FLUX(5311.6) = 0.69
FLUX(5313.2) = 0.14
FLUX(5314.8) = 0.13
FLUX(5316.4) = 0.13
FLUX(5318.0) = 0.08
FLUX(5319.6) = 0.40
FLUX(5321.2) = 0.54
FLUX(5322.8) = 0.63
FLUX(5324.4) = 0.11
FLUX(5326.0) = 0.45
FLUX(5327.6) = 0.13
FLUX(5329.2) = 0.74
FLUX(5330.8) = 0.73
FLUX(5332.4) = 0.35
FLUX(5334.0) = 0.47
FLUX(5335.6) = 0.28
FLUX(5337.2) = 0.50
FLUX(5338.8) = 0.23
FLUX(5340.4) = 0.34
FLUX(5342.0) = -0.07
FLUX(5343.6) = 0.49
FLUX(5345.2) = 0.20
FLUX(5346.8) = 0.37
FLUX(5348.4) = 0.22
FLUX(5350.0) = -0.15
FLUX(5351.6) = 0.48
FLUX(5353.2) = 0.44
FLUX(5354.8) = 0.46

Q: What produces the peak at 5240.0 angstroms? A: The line [O III] 5007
